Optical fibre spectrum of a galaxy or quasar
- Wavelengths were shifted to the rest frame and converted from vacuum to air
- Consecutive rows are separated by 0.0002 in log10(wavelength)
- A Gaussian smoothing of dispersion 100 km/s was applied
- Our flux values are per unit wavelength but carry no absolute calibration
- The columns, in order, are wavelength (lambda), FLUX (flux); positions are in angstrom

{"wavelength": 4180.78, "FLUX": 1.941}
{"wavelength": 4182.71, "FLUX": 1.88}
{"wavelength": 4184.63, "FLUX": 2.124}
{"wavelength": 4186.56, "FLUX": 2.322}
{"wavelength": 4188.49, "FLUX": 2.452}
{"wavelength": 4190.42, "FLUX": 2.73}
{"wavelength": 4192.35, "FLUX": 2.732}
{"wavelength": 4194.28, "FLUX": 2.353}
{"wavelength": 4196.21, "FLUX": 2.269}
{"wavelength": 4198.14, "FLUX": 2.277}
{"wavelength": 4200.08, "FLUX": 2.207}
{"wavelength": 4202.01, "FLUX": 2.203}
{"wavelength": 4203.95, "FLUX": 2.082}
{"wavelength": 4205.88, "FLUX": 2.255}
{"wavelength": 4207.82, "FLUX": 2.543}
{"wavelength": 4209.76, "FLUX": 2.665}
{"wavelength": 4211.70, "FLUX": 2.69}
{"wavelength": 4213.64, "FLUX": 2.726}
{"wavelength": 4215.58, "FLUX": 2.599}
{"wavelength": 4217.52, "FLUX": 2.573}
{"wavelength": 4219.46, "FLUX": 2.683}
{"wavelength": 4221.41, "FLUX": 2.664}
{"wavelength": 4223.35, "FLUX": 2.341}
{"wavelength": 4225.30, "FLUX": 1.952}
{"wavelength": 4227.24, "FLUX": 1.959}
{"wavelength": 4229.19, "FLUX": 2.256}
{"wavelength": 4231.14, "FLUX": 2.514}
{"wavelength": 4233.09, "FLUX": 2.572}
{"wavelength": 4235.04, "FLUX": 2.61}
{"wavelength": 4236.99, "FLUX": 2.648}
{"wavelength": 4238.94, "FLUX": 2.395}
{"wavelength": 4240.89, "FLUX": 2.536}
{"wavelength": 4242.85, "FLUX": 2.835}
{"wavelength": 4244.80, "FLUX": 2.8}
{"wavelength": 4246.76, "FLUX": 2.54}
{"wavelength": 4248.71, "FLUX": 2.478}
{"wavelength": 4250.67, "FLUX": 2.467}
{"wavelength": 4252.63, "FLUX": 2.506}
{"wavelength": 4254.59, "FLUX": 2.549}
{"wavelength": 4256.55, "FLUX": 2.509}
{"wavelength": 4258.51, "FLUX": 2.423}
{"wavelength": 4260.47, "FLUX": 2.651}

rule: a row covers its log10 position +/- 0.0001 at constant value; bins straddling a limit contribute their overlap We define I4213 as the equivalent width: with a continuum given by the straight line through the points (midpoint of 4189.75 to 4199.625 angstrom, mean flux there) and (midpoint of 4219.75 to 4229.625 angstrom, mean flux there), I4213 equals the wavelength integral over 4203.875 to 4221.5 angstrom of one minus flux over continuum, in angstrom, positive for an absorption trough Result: -1.7 angstrom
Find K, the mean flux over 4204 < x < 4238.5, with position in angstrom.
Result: 2.47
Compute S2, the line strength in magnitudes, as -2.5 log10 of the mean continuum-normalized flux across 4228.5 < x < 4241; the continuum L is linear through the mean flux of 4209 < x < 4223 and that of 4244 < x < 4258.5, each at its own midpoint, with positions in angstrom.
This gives 0.03 mag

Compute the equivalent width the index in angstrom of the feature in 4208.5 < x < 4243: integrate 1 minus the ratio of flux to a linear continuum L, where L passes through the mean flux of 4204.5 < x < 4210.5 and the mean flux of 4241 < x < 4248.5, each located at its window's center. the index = 0.76 angstrom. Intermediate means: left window 2.45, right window 2.68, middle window 2.5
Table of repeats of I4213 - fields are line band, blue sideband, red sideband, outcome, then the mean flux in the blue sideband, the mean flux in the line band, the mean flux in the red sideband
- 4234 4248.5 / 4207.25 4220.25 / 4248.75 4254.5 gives -0.5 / 2.64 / 2.62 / 2.49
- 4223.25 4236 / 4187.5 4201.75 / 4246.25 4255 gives 0.8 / 2.42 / 2.31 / 2.5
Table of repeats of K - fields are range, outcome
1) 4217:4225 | 2.51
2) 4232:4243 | 2.58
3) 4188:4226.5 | 2.45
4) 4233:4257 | 2.57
